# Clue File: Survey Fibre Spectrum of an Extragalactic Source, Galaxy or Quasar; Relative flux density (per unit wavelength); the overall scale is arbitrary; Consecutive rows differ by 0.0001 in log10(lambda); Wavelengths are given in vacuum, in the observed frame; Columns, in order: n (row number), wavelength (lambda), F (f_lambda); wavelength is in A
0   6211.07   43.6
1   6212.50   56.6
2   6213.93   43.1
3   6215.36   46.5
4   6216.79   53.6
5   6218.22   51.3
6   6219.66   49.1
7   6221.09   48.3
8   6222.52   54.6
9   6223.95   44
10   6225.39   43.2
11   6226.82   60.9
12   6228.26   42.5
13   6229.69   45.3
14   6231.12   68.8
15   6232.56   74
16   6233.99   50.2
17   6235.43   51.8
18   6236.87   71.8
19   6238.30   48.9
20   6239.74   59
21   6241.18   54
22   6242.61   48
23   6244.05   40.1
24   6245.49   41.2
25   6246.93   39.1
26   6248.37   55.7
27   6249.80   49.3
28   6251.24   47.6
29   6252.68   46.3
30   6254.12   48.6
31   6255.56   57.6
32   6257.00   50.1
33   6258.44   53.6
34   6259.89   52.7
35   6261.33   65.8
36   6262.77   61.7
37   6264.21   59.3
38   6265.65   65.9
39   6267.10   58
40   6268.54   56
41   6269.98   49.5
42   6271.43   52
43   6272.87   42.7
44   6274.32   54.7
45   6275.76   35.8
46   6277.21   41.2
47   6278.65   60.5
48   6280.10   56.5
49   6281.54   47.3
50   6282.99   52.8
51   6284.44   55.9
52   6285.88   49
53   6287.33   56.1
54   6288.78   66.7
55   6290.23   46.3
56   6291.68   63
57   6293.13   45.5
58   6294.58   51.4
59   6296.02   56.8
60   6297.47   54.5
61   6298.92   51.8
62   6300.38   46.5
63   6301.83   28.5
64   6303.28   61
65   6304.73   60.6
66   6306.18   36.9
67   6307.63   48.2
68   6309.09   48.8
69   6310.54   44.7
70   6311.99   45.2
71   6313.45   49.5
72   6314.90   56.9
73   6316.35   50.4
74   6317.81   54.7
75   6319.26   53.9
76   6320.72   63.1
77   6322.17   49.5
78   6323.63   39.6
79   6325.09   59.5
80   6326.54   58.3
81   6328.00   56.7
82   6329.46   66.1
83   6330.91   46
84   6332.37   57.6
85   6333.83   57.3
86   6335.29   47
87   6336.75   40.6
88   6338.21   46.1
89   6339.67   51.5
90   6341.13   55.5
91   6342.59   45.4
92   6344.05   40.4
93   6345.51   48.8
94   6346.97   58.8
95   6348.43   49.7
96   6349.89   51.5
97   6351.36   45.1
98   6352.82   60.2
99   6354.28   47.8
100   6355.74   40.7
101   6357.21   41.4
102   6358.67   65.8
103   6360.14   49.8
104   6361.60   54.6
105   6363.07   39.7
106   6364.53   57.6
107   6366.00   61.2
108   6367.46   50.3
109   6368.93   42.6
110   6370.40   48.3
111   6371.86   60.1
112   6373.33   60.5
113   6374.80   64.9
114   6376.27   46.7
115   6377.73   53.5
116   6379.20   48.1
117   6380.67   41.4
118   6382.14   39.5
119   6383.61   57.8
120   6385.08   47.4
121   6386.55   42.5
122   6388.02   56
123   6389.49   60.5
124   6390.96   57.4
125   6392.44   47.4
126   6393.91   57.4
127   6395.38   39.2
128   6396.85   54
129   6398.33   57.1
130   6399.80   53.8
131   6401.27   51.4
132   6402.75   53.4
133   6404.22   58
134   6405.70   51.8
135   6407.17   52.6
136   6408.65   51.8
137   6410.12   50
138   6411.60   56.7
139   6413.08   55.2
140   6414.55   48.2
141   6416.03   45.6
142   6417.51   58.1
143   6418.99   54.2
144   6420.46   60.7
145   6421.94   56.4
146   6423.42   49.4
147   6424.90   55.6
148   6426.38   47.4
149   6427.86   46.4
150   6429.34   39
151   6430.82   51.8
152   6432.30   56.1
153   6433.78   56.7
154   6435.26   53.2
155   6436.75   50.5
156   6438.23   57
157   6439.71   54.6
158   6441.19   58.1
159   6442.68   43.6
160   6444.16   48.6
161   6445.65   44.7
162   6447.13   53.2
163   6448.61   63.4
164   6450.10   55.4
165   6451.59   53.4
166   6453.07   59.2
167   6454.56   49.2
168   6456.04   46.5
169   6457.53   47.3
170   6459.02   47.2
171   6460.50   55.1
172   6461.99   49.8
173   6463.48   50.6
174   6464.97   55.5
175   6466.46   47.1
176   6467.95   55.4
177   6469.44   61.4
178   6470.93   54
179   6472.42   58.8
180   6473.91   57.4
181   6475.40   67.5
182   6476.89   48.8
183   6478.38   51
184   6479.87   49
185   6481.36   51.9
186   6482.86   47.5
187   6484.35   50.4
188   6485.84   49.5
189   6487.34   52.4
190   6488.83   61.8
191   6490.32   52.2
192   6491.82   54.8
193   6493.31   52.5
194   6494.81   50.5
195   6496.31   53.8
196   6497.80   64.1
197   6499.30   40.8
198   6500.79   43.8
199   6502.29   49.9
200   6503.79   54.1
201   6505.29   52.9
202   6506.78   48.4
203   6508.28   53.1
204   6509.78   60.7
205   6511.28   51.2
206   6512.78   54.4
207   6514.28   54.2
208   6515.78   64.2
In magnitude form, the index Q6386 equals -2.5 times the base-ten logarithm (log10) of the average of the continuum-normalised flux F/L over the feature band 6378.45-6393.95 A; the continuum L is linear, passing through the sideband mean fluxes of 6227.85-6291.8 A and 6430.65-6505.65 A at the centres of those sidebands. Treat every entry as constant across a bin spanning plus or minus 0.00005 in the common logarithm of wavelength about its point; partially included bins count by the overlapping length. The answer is 0.06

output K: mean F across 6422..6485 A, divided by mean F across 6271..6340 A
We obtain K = 1.0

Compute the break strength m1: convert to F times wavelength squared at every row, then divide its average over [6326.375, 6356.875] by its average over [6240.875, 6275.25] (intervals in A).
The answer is 1.00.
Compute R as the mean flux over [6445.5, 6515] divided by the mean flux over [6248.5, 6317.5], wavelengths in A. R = 1.0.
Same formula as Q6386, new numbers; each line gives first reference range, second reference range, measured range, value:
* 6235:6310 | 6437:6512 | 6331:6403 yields 0.03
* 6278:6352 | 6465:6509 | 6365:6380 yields -0.03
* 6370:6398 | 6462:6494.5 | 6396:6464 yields 0.01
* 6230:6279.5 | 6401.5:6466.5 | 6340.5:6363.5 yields 0.06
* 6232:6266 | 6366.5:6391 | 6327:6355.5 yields 0.02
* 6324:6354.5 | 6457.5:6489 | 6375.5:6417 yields 0.02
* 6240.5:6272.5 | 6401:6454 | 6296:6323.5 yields 0.05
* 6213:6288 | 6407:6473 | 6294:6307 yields 0.05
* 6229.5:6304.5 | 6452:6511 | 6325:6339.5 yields -0.01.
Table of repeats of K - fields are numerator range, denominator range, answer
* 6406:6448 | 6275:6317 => 1.03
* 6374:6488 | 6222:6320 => 1.01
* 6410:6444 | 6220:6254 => 1.02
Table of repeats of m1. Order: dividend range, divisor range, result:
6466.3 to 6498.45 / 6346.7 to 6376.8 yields 1.08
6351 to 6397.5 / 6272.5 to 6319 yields 1.04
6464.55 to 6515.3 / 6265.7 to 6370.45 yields 1.10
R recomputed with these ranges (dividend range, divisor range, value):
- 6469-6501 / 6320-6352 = 1.04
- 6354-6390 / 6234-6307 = 0.98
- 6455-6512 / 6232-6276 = 0.99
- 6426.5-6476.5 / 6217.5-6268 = 1.00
